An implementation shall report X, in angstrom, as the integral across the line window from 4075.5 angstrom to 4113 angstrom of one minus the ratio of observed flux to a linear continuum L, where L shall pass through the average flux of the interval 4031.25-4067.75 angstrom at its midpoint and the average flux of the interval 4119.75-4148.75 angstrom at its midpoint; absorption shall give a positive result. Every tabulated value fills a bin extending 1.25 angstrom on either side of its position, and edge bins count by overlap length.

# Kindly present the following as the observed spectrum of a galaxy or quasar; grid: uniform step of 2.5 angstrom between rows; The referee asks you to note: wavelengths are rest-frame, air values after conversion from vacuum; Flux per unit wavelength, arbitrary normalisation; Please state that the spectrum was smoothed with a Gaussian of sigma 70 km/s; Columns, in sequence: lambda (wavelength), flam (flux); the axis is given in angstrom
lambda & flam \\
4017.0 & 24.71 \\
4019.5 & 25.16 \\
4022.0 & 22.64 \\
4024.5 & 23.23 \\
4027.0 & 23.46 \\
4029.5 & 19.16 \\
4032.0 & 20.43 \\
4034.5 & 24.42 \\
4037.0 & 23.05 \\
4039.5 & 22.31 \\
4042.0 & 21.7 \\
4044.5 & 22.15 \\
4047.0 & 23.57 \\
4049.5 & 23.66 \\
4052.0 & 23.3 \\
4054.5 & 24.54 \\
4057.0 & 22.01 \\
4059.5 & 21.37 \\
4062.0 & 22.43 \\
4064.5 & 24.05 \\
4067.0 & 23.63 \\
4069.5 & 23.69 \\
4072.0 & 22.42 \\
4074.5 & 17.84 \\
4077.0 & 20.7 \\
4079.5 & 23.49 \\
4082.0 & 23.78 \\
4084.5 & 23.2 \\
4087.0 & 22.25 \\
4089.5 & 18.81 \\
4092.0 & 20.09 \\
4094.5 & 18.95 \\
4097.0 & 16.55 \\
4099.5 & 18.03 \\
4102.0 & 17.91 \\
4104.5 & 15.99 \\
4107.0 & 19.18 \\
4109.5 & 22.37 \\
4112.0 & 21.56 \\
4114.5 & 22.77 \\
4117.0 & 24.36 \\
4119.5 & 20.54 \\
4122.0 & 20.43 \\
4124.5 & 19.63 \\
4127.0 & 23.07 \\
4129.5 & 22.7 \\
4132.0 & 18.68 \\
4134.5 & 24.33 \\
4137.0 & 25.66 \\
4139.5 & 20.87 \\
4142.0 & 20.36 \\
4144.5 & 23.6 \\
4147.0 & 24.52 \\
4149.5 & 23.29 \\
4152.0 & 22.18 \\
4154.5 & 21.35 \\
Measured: 3.86 angstrom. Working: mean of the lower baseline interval 22.9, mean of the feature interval 20.2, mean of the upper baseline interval 22.1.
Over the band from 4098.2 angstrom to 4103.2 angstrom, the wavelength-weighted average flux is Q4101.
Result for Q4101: 18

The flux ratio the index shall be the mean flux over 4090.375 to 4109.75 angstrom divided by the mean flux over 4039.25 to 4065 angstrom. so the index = 0.8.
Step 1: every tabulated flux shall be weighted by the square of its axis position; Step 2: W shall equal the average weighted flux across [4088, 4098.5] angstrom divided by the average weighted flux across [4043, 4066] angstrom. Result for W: 0.8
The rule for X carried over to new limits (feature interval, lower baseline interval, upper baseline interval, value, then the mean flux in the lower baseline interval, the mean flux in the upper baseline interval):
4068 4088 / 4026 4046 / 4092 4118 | -1.5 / 22.1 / 19.7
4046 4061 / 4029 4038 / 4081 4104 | -1.3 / 21.9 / 19.8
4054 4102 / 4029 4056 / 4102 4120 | 0.8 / 22.7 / 20.8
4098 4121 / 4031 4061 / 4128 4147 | 2.3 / 22.7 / 22.5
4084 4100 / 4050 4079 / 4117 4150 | 1.9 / 22.4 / 22.2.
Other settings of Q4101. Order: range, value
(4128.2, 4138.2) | 22.8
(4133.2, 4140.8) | 23.6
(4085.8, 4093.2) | 20.4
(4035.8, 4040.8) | 22.7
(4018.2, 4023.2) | 23.9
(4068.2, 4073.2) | 23.1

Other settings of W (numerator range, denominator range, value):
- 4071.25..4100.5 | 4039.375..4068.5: 0.91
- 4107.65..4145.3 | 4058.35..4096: 1.04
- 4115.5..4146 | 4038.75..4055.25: 1.00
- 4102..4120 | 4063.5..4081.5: 0.95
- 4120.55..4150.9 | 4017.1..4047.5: 1.03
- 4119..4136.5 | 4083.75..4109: 1.15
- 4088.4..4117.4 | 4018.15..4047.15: 0.90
